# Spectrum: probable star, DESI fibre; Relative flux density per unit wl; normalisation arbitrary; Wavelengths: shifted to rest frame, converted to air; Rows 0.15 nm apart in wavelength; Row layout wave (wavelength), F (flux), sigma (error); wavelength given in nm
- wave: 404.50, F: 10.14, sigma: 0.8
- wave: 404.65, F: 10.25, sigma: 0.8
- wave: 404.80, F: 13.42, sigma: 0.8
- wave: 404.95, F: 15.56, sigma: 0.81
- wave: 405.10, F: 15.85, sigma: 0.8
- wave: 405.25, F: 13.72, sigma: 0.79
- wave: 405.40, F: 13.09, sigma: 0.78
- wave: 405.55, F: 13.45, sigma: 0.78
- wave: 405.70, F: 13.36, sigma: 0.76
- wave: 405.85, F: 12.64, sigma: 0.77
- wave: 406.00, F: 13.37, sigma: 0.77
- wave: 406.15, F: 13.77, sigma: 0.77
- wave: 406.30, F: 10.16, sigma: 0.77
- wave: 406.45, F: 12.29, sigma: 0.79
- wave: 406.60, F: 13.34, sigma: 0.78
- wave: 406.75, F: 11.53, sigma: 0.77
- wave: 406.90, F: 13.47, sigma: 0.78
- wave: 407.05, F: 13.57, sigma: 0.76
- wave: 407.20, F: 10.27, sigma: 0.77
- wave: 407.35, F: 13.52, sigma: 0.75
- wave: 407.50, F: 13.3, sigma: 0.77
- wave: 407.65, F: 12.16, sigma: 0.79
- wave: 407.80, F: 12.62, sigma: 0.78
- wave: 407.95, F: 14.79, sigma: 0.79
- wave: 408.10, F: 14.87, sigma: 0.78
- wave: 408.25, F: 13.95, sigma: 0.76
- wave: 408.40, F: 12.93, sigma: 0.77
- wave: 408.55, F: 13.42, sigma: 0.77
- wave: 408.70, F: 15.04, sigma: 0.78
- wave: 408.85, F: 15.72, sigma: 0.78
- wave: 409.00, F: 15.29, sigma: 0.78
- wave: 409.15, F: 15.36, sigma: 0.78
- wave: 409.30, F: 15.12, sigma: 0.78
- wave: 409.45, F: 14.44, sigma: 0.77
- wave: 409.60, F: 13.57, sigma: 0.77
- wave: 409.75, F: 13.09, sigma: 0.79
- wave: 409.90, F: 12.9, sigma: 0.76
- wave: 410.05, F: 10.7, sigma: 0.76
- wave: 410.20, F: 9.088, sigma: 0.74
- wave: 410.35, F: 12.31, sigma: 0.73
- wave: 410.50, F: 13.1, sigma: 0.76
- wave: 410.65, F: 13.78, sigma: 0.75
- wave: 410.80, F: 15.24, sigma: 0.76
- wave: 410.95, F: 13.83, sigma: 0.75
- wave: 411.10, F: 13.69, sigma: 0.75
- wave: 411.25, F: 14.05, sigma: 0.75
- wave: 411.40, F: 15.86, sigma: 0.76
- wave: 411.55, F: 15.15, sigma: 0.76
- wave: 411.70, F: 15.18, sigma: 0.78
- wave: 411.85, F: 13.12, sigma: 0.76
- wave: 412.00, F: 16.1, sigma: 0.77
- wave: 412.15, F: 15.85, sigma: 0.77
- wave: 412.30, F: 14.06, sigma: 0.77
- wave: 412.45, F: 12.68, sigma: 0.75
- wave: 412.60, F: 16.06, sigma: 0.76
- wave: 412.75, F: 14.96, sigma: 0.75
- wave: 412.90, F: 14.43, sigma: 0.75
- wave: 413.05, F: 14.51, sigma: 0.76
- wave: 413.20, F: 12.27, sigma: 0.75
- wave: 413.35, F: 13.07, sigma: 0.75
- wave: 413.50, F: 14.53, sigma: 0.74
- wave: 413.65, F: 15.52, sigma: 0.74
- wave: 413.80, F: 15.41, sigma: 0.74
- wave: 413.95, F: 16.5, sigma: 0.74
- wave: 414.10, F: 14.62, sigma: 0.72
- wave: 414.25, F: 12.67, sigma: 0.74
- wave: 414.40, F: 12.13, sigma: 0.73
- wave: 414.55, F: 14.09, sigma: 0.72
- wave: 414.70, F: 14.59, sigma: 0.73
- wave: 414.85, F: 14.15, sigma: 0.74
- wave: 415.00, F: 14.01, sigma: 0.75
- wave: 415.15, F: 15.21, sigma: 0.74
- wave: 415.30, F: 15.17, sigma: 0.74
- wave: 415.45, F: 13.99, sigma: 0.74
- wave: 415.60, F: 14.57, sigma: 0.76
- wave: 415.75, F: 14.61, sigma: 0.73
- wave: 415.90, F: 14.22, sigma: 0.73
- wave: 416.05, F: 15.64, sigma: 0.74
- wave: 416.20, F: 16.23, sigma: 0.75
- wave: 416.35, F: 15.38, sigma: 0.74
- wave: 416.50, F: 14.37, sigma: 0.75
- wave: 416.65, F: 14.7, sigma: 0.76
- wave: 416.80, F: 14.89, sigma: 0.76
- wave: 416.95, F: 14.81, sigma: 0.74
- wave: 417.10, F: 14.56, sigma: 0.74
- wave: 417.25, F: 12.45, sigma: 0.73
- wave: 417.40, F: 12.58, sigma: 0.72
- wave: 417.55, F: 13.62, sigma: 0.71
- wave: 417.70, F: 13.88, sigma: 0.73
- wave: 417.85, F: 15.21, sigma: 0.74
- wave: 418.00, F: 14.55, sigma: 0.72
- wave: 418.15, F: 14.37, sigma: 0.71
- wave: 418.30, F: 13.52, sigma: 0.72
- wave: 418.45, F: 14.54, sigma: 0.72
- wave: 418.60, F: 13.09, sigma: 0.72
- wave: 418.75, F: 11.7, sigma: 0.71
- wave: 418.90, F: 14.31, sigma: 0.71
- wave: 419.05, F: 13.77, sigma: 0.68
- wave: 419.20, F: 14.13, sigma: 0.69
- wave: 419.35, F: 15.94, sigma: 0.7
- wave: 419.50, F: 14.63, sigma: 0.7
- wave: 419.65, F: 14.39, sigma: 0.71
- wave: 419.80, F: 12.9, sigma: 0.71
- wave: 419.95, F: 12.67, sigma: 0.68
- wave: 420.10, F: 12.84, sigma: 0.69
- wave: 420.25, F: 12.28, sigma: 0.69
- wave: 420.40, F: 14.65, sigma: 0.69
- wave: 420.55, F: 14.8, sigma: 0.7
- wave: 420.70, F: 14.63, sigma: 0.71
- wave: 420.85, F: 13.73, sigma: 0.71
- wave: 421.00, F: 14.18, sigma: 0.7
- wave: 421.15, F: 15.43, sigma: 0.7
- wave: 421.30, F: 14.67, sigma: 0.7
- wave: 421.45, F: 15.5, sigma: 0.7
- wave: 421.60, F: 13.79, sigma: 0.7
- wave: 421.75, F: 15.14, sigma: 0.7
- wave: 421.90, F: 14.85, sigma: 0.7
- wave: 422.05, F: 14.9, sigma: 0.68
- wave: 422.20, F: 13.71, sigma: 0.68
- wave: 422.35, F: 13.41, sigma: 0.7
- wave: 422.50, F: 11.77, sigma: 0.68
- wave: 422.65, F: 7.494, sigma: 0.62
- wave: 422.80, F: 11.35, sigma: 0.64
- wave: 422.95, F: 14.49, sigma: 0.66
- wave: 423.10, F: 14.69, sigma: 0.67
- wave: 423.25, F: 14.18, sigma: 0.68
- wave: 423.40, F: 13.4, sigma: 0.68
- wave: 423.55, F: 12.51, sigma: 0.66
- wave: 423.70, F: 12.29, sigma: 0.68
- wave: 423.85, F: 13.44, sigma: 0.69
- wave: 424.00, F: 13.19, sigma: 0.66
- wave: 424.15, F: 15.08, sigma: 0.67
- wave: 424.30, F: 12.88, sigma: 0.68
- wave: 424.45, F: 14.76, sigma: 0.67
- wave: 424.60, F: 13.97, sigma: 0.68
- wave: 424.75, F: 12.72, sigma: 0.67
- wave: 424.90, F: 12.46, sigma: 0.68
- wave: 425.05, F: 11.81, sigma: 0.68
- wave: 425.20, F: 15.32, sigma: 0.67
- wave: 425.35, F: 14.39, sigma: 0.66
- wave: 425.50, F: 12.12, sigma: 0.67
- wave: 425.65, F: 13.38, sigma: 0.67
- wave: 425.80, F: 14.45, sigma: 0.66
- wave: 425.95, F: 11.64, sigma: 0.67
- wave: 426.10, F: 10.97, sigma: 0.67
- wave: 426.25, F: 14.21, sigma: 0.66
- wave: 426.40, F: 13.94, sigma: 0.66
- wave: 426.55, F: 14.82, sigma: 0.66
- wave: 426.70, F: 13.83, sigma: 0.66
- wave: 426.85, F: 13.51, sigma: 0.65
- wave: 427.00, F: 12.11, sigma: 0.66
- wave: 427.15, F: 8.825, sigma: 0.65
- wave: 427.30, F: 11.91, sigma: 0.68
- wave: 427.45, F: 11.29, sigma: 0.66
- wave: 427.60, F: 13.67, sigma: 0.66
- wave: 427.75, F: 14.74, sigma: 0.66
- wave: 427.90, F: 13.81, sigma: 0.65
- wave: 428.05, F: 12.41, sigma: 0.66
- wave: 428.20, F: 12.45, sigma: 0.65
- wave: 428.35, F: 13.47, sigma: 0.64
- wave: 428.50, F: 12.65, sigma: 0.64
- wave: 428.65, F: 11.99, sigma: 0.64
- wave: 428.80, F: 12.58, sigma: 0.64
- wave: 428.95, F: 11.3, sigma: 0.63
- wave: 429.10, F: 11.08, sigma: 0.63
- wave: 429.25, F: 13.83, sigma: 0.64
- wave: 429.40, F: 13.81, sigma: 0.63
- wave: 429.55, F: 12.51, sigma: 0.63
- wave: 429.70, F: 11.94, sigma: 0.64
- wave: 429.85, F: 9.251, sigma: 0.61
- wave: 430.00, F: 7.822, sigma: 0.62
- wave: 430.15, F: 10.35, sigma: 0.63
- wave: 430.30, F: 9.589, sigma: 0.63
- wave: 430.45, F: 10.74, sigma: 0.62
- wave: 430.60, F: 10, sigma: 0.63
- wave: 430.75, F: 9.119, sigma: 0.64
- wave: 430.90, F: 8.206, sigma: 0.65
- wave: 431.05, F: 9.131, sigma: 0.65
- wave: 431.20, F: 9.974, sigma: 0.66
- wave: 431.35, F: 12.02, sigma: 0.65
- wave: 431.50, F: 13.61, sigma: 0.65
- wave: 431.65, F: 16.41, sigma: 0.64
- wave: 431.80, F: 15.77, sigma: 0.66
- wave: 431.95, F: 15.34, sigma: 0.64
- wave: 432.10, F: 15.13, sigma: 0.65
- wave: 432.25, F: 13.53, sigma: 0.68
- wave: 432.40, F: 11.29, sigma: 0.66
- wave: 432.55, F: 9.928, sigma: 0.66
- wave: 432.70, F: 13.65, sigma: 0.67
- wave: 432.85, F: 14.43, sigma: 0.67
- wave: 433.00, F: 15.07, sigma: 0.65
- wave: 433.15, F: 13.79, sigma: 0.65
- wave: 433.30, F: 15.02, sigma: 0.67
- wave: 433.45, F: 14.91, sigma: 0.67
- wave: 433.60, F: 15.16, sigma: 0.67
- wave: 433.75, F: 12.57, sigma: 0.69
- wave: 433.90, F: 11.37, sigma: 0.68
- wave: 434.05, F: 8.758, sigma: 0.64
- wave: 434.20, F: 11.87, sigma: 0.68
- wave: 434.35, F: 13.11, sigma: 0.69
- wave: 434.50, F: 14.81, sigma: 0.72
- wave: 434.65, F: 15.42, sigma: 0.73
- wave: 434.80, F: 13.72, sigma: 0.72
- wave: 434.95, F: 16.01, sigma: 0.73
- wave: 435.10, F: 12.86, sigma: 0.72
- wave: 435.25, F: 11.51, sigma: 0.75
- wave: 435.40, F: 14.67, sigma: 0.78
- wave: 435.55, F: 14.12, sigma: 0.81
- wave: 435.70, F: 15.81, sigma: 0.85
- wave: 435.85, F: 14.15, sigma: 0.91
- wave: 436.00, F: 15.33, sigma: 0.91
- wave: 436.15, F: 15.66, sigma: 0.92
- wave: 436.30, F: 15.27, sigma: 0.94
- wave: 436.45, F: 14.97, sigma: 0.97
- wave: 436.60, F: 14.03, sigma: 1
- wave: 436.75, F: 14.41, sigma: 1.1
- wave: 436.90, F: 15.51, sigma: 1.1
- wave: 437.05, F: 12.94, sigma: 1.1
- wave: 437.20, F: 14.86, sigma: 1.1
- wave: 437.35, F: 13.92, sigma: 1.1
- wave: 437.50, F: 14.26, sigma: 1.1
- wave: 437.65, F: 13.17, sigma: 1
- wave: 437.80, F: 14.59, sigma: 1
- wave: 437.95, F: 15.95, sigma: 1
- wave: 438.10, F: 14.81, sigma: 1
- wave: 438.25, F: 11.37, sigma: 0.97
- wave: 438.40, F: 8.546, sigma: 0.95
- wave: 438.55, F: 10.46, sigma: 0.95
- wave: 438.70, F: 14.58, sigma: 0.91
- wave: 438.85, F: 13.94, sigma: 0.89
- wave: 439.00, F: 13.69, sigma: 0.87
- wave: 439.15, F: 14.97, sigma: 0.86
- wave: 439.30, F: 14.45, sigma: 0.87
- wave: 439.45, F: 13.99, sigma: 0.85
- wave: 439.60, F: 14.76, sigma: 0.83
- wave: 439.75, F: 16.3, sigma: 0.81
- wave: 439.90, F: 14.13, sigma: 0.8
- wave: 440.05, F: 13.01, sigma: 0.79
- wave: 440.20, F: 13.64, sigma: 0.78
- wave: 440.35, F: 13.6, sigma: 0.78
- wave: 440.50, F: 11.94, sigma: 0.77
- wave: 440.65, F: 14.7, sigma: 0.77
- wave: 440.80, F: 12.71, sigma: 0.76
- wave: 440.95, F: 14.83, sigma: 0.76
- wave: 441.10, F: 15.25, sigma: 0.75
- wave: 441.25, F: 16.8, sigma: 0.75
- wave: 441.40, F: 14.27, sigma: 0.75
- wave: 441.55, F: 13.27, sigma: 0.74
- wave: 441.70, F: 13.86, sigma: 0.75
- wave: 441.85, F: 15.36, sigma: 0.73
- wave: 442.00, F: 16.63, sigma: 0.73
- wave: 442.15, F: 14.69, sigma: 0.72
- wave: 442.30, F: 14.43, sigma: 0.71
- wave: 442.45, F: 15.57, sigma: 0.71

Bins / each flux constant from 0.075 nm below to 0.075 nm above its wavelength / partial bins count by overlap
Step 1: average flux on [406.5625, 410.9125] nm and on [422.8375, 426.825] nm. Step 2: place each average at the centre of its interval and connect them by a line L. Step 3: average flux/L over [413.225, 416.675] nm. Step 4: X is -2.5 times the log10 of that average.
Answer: -0.09 mag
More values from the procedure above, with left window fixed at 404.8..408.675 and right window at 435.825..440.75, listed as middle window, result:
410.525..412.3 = -0.098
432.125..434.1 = 0.058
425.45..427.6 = 0.085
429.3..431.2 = 0.324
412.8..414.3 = -0.076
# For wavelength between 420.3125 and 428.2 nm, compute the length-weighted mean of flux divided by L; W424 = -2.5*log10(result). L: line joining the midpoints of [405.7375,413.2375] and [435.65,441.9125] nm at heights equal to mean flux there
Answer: 0.04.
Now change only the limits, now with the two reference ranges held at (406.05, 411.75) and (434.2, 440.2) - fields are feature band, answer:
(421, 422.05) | -0.084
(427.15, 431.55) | 0.206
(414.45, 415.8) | -0.065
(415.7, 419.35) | -0.046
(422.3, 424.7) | 0.060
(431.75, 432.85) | 0.034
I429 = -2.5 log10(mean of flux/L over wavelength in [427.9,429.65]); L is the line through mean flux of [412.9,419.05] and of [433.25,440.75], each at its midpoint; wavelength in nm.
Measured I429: 0.12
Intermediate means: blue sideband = 14.3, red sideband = 13.9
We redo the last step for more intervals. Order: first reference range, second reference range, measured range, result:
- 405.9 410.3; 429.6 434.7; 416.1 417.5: -0.12 mag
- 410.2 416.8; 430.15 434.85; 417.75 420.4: 0.00 mag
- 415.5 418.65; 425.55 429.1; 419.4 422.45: -0.03 mag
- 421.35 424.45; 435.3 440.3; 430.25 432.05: 0.18 mag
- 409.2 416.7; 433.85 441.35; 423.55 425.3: 0.05 mag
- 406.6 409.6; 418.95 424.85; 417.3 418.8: 0.00 mag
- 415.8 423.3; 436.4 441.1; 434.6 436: -0.03 mag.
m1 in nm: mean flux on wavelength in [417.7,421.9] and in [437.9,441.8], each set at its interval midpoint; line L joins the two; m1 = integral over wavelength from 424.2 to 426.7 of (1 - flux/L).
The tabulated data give 0.116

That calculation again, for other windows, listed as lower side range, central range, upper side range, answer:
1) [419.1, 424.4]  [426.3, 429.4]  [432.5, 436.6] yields 0.23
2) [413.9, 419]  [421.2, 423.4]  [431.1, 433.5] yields 0.07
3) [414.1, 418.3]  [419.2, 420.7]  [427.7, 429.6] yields -0.01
